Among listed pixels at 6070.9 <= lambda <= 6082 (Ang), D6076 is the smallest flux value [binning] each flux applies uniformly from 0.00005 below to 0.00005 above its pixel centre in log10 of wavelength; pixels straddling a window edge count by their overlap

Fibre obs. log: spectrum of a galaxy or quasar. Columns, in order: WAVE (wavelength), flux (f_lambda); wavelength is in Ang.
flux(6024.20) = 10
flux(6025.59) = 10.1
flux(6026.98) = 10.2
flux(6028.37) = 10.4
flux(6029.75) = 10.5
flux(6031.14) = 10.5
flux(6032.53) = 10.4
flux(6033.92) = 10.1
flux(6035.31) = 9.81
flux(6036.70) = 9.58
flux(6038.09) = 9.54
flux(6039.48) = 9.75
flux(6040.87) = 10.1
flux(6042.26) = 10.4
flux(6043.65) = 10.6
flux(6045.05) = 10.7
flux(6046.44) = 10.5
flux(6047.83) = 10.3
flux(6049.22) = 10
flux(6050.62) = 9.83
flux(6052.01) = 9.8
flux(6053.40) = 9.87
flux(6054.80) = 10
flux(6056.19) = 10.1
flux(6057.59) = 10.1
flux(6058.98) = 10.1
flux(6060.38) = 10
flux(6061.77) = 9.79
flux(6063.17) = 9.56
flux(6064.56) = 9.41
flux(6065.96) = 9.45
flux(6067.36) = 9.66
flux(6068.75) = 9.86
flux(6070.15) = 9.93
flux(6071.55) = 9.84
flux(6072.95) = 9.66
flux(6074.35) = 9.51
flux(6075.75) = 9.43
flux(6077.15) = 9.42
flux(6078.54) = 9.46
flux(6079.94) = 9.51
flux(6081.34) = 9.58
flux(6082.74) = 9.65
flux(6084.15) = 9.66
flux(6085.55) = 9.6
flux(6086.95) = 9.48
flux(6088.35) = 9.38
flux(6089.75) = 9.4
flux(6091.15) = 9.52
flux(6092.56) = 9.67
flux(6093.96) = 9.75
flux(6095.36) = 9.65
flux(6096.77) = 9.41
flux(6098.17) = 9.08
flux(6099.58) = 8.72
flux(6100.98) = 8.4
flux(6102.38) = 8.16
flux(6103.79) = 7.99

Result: 9.42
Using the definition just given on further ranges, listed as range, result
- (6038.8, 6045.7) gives 9.75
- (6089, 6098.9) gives 9.08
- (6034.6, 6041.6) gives 9.54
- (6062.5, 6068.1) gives 9.41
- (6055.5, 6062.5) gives 9.79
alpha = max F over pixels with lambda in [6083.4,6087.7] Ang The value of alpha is 9.66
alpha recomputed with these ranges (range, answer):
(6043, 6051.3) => 10.7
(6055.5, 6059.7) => 10.1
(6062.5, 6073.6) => 9.93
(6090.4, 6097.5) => 9.75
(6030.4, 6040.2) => 10.5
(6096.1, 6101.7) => 9.41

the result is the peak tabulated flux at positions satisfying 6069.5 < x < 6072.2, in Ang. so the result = 9.93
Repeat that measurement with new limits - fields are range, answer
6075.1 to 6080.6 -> 9.51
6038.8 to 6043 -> 10.4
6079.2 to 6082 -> 9.58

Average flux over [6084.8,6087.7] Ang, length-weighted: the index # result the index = 9.55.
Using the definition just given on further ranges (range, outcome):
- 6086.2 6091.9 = 9.45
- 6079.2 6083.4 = 9.58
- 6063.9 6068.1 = 9.51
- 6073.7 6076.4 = 9.47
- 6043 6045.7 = 10.6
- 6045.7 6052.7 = 10.1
